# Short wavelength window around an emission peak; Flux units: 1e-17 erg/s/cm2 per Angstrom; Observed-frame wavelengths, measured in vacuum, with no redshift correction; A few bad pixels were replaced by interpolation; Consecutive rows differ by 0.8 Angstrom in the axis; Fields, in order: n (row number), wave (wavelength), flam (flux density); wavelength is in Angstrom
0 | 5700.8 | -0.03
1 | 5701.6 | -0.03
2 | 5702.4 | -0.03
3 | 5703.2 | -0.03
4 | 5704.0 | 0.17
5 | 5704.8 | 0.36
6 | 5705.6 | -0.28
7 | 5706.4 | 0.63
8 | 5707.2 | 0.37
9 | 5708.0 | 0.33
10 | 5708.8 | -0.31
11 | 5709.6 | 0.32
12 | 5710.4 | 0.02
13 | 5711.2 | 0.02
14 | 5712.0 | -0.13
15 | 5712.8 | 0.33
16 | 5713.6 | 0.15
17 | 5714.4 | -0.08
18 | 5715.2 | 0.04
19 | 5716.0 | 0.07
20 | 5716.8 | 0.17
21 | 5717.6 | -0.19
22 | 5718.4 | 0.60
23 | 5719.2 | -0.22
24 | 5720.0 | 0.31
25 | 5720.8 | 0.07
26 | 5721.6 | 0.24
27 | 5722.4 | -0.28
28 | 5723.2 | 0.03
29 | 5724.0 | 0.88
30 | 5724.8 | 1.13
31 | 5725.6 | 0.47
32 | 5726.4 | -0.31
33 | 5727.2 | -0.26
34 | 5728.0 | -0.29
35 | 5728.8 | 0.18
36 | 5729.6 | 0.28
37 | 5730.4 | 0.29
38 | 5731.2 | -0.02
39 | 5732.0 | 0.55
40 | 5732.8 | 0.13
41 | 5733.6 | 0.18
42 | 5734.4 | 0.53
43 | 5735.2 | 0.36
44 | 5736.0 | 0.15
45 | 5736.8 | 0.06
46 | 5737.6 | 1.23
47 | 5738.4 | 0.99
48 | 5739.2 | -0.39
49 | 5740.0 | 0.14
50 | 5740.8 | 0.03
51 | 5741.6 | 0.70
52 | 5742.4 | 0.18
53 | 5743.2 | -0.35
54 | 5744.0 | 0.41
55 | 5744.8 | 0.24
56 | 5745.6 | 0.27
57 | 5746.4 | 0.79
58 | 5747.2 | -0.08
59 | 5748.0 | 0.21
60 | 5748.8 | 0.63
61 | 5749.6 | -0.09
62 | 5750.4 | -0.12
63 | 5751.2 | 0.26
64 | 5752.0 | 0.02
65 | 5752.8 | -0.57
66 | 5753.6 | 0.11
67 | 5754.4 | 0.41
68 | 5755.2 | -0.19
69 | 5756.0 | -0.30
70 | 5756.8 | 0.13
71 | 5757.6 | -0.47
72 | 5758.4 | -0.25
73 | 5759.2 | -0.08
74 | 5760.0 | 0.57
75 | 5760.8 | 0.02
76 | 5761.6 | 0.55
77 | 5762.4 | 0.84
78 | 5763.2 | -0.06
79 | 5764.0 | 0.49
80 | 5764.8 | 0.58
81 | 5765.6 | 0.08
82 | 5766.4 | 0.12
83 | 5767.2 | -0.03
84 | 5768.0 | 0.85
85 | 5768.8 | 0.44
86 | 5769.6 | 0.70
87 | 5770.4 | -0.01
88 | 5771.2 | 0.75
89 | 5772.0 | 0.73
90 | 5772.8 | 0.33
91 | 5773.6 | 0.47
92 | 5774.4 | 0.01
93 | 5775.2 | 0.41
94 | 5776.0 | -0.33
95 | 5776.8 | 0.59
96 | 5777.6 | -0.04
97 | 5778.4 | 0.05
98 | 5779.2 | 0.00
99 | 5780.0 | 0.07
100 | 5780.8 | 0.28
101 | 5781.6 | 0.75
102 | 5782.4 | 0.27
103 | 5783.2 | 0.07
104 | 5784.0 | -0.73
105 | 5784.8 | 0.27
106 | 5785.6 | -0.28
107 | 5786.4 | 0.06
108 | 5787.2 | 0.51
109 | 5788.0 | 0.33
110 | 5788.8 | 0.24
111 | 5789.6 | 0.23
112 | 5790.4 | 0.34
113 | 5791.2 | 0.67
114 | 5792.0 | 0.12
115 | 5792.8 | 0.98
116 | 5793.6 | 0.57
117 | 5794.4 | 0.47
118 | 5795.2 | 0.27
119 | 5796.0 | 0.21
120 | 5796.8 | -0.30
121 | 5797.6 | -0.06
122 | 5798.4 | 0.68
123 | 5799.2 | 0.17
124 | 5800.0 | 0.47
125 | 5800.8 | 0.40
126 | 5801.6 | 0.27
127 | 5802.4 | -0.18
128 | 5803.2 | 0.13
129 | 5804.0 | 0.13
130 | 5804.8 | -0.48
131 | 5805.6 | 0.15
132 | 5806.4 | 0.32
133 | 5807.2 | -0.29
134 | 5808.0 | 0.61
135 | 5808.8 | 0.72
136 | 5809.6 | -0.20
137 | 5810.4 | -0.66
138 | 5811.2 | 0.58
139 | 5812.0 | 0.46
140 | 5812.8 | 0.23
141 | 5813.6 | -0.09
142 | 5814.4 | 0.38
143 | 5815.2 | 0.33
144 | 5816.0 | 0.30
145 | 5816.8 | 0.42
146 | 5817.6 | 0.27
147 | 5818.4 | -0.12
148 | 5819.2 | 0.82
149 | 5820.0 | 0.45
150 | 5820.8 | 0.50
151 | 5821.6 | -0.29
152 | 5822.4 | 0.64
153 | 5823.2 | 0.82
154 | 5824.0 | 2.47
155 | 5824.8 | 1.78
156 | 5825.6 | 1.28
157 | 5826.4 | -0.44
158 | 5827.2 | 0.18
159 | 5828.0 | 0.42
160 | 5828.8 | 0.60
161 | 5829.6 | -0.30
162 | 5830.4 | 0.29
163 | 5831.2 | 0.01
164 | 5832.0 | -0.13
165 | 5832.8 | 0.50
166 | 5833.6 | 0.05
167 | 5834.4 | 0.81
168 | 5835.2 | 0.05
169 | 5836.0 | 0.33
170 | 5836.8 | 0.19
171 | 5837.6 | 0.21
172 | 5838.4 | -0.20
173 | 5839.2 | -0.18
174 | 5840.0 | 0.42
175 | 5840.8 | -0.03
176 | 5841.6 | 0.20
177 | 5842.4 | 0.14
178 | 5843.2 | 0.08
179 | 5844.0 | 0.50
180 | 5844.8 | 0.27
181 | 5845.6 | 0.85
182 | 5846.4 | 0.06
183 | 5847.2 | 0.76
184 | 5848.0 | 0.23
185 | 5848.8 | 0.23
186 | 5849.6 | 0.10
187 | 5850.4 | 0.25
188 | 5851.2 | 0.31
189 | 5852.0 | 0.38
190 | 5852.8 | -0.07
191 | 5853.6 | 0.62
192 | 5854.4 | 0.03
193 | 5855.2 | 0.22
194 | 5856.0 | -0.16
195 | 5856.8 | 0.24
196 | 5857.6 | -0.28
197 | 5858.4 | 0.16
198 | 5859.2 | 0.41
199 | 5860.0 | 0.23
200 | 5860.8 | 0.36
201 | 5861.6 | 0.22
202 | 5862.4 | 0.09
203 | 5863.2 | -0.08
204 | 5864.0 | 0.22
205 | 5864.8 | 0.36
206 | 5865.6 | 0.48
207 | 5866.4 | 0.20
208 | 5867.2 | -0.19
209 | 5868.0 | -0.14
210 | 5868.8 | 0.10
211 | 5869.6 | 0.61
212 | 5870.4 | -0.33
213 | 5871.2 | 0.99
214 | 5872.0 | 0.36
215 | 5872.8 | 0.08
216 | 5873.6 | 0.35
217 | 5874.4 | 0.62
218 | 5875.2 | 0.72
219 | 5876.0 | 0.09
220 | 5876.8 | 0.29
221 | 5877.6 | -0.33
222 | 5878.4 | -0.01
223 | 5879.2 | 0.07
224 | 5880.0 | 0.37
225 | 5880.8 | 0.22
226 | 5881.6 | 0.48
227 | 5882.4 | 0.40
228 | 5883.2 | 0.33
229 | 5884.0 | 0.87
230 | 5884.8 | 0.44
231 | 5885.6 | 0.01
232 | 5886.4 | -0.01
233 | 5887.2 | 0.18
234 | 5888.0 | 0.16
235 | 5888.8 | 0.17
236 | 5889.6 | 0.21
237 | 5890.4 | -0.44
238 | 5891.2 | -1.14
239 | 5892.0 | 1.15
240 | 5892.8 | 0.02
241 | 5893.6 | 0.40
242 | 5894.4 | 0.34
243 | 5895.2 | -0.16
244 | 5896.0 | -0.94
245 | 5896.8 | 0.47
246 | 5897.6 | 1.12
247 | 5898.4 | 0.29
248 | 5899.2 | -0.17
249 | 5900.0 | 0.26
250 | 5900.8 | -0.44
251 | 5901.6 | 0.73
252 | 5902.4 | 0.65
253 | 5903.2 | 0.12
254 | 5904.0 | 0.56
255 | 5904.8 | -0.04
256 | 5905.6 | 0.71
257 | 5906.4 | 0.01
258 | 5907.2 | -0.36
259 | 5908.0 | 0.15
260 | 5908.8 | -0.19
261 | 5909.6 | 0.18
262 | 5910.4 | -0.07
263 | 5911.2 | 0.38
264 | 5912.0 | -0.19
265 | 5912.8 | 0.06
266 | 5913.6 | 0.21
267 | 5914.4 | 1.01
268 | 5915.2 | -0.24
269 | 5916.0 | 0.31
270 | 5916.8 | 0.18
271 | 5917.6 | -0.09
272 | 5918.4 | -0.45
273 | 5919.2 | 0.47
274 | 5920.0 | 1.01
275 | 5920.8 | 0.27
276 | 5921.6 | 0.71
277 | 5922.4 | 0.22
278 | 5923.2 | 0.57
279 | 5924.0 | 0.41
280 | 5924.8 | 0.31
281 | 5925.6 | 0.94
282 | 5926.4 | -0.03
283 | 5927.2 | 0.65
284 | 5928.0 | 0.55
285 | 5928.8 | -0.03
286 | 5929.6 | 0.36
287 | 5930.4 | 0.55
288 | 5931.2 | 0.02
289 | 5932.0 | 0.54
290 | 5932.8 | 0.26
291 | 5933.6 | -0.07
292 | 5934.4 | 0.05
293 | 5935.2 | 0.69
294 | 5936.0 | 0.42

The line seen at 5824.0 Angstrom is H-beta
